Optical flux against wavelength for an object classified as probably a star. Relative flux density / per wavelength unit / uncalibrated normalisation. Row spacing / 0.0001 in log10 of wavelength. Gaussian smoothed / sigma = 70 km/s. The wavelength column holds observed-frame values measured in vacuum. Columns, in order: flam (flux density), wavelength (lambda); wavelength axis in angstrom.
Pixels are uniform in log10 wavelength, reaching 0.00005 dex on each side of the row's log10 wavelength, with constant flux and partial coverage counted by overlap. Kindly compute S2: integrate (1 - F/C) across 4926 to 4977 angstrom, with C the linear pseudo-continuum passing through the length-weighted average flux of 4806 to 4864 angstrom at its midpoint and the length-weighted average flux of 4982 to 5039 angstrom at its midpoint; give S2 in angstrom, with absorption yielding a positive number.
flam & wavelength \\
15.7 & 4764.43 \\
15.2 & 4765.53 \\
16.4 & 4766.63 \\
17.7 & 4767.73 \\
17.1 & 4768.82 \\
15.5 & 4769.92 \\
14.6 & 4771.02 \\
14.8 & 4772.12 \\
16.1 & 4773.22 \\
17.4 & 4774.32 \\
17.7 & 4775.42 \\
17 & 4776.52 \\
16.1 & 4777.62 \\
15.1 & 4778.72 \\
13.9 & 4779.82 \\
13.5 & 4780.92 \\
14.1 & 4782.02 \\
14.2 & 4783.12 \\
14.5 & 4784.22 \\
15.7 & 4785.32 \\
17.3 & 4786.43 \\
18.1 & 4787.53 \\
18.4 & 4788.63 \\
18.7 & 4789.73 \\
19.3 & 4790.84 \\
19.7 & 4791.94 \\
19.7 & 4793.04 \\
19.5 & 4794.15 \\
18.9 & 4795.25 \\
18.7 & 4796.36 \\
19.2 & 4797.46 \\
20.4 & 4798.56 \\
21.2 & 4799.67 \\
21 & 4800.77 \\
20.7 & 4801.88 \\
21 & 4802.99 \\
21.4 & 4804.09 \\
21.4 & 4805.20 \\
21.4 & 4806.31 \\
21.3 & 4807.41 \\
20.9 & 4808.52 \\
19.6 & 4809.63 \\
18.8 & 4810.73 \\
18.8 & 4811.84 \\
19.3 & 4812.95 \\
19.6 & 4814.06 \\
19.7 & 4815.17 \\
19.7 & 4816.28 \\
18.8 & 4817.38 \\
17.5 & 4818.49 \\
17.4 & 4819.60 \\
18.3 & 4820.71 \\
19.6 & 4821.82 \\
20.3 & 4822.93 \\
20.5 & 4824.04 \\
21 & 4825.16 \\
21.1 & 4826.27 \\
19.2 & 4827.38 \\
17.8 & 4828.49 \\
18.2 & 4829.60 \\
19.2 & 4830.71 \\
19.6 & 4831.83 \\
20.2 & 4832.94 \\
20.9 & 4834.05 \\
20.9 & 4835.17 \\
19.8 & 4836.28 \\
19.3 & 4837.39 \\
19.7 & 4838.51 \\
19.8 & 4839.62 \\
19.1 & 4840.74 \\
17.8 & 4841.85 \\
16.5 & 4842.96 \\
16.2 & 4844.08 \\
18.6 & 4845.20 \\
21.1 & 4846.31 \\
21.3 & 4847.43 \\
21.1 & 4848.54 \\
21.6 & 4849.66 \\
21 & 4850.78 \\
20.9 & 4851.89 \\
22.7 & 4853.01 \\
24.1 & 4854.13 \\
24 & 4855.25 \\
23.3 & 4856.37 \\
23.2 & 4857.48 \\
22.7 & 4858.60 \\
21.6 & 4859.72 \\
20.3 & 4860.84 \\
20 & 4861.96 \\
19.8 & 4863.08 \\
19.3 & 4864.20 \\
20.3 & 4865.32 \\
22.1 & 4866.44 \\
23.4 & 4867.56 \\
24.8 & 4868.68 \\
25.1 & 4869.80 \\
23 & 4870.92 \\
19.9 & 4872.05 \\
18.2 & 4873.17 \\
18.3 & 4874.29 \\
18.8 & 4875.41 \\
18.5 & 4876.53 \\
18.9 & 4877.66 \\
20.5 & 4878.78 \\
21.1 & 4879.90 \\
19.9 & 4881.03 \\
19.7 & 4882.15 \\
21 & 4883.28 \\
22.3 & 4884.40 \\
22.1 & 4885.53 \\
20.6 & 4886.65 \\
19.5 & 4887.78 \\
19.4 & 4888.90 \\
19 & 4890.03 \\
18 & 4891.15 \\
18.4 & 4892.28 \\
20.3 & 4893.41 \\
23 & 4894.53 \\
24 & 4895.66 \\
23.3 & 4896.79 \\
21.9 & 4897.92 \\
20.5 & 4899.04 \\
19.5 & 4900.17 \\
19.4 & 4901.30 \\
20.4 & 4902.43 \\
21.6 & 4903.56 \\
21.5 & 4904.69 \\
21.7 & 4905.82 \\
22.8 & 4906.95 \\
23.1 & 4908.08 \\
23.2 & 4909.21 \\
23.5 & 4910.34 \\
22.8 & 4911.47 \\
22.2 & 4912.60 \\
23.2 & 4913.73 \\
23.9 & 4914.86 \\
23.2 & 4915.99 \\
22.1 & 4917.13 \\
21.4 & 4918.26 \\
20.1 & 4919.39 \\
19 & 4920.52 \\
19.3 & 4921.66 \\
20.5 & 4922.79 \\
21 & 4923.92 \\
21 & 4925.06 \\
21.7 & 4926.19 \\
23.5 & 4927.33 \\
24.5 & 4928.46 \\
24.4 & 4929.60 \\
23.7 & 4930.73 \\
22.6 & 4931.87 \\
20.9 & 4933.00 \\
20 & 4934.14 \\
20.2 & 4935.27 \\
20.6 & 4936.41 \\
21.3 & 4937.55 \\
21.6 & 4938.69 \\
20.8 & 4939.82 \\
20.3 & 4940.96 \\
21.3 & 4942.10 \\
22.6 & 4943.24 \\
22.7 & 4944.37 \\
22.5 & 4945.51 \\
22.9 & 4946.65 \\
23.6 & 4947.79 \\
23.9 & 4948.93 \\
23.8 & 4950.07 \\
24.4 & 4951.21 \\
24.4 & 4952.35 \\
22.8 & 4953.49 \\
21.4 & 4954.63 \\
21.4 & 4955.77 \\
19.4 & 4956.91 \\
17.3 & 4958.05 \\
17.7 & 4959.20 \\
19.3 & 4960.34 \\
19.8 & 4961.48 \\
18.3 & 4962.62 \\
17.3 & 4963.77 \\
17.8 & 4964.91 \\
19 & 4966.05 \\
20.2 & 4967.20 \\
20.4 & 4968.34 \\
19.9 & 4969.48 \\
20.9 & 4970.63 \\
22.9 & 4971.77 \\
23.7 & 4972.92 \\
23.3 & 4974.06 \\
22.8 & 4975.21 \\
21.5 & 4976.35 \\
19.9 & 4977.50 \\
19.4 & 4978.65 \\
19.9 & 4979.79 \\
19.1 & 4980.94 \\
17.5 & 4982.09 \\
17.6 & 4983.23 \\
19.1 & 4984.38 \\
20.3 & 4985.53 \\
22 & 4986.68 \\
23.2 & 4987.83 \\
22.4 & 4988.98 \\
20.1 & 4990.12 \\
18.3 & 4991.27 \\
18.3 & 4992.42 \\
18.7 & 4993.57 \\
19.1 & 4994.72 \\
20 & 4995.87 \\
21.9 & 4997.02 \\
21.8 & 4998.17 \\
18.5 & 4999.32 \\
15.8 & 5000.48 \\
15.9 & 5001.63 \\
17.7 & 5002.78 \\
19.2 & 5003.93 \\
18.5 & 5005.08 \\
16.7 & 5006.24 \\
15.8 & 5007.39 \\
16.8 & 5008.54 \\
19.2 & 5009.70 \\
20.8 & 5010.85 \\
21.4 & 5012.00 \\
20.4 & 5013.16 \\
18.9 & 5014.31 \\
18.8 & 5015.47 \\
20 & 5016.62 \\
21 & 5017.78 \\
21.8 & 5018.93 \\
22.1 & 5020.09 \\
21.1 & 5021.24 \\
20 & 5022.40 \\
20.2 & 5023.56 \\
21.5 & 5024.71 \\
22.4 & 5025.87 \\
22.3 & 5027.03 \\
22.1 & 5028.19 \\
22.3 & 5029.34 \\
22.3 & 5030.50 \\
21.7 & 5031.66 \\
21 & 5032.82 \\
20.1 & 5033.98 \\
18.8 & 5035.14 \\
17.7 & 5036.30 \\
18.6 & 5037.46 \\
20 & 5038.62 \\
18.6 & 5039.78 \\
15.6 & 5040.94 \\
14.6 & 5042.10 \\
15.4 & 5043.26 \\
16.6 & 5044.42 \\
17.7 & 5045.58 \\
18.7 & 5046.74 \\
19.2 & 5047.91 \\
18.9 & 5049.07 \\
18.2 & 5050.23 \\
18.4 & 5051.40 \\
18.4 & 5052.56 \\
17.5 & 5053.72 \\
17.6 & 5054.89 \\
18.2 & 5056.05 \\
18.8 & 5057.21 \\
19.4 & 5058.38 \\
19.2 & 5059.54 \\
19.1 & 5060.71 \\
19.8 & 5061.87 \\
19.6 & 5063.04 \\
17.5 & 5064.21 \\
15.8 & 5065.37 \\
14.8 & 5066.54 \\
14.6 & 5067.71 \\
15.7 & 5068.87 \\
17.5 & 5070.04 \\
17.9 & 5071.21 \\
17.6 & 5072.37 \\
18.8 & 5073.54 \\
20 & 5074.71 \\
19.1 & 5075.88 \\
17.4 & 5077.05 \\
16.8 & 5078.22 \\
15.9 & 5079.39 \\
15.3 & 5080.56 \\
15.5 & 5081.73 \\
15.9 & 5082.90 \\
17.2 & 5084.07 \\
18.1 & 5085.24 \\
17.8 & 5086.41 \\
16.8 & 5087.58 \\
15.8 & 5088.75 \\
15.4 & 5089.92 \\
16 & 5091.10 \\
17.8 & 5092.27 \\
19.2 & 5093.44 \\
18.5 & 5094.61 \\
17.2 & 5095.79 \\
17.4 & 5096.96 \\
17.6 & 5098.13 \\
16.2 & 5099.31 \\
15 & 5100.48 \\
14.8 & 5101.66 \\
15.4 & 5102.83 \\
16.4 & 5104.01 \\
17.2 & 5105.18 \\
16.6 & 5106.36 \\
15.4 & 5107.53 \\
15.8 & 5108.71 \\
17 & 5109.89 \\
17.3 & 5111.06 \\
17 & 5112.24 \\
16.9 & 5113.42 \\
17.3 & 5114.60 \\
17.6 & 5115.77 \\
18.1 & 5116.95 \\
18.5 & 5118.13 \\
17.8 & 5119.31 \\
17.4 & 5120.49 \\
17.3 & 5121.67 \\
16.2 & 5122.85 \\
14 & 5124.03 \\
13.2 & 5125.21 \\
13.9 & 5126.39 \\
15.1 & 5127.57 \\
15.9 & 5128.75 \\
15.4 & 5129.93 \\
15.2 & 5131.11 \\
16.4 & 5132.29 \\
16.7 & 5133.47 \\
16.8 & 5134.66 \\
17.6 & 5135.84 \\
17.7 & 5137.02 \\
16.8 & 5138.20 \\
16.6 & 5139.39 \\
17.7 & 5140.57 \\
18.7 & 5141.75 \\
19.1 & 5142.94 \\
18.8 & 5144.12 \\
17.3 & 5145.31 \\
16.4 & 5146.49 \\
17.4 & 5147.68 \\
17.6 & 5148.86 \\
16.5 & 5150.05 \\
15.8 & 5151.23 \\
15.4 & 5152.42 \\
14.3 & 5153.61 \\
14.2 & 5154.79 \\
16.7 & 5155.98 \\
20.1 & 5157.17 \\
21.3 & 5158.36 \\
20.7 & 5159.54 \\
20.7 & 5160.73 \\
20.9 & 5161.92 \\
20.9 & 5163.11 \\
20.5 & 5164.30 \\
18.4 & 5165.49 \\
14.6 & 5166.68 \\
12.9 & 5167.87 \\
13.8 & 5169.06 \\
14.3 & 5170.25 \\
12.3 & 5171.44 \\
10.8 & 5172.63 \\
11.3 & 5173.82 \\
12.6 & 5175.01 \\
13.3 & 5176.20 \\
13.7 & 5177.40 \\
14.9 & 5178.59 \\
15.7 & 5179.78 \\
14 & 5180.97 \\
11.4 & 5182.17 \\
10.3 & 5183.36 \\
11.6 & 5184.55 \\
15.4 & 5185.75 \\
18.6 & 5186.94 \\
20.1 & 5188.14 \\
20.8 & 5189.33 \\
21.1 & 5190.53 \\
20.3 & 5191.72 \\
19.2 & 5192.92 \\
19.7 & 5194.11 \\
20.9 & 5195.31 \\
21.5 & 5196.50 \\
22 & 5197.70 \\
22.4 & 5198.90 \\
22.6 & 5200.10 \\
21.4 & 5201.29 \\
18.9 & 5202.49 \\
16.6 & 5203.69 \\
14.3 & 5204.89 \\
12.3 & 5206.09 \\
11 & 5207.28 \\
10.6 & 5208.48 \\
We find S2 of -3.9 angstrom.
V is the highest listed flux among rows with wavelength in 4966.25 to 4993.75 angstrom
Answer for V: 23.7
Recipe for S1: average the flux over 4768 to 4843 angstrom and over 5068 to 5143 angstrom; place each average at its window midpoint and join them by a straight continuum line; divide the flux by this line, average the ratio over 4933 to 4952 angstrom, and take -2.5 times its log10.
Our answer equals -0.23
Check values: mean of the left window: 18.6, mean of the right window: 16.8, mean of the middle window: 22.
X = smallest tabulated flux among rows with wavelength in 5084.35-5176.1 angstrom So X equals 10.8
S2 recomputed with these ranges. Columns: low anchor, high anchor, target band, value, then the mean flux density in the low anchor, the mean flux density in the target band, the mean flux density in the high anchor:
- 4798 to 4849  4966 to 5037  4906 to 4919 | -1.9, 19.7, 22.8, 20.1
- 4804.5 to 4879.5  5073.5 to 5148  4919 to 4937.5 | -2.2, 20.3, 21.4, 16.8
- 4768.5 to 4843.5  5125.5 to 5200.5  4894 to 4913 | -4.1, 18.6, 22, 16.9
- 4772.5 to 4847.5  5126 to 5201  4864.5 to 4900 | -4.6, 18.8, 20.8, 16.9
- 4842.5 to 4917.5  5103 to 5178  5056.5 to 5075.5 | -0.1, 21.2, 17.9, 16.5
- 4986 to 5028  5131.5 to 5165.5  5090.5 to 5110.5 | 2.0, 19.8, 16.7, 17.8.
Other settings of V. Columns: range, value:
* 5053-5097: 20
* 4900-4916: 23.9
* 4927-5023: 24.5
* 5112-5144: 19.1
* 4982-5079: 23.2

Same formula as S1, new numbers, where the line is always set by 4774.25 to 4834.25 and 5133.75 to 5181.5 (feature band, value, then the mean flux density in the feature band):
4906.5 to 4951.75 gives -0.23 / 22.2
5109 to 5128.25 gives 0.01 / 16.5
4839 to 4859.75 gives -0.13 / 20.9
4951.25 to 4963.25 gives -0.15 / 20.3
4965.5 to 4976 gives -0.21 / 21.5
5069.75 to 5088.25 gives -0.02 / 17.3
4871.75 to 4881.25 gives -0.06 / 19.3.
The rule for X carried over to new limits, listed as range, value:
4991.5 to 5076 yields 14.6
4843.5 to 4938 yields 16.2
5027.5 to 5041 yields 15.6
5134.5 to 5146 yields 16.6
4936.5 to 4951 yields 20.3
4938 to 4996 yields 17.3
